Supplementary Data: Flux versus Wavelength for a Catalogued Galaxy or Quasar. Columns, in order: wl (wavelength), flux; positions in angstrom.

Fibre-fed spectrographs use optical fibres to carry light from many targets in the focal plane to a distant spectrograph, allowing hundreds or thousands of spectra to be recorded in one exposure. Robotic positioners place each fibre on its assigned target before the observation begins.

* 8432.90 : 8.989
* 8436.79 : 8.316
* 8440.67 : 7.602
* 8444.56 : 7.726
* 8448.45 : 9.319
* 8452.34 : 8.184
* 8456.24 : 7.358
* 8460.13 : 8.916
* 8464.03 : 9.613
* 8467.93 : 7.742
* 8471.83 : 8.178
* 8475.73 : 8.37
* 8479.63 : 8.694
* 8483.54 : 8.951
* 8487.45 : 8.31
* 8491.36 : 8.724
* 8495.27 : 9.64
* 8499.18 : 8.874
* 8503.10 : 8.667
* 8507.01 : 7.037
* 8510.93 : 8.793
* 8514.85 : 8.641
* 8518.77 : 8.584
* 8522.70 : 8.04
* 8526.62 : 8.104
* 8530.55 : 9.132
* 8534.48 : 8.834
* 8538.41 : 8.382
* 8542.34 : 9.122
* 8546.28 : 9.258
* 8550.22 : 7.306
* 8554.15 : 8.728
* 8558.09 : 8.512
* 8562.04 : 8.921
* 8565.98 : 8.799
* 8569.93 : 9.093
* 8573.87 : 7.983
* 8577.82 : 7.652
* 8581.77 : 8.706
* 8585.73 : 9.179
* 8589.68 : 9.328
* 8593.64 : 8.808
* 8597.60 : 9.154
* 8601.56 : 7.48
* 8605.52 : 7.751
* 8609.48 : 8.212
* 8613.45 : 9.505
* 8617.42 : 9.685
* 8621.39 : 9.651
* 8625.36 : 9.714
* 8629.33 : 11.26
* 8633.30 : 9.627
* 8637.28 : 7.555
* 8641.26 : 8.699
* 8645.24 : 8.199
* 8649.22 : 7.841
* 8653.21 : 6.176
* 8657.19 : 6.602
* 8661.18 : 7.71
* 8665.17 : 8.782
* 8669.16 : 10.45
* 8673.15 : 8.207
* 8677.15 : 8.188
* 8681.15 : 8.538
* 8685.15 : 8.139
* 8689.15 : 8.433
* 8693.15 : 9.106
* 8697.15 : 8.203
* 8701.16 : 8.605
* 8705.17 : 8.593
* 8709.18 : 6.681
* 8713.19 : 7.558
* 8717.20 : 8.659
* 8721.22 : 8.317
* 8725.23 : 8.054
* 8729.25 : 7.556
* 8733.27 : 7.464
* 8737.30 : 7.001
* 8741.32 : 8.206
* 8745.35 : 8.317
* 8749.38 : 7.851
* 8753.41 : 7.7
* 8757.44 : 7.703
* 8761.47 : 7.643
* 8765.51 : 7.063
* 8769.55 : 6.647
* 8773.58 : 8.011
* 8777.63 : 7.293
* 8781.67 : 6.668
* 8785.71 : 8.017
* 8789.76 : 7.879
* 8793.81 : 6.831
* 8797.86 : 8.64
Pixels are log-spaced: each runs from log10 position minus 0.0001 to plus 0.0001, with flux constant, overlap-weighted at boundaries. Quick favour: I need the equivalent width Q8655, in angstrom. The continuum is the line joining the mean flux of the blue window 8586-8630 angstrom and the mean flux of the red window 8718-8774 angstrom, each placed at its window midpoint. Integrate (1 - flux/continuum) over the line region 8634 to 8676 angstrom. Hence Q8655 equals 2.6 angstrom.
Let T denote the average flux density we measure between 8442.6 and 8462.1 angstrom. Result 8.3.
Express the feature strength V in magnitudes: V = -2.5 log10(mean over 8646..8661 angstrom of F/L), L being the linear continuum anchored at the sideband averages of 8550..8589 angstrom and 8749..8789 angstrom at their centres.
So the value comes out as 0.15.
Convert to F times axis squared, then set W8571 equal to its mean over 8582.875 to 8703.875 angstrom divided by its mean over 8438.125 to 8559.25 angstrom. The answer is 1.05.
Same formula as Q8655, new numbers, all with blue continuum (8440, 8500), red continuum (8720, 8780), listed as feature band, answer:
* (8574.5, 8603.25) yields -1.6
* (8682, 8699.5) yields -1.5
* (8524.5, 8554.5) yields -1.1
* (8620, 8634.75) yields -3.8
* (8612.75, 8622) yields -1.8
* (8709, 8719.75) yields -0.1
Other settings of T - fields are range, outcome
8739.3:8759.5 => 7.96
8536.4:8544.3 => 8.76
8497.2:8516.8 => 8.41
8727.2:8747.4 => 7.71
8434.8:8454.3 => 8.23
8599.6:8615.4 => 8.24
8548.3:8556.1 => 8.03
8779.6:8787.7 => 7.35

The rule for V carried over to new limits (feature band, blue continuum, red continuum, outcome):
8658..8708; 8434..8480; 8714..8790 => -0.09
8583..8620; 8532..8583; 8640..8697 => -0.05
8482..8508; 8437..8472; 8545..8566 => -0.03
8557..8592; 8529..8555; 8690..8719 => -0.01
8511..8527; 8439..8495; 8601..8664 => 0.01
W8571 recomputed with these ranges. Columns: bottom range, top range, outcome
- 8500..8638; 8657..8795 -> 0.94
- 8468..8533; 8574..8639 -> 1.07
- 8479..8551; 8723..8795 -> 0.93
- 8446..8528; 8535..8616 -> 1.03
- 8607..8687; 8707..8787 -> 0.90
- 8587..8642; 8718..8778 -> 0.88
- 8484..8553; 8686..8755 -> 0.98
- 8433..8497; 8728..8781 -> 0.95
